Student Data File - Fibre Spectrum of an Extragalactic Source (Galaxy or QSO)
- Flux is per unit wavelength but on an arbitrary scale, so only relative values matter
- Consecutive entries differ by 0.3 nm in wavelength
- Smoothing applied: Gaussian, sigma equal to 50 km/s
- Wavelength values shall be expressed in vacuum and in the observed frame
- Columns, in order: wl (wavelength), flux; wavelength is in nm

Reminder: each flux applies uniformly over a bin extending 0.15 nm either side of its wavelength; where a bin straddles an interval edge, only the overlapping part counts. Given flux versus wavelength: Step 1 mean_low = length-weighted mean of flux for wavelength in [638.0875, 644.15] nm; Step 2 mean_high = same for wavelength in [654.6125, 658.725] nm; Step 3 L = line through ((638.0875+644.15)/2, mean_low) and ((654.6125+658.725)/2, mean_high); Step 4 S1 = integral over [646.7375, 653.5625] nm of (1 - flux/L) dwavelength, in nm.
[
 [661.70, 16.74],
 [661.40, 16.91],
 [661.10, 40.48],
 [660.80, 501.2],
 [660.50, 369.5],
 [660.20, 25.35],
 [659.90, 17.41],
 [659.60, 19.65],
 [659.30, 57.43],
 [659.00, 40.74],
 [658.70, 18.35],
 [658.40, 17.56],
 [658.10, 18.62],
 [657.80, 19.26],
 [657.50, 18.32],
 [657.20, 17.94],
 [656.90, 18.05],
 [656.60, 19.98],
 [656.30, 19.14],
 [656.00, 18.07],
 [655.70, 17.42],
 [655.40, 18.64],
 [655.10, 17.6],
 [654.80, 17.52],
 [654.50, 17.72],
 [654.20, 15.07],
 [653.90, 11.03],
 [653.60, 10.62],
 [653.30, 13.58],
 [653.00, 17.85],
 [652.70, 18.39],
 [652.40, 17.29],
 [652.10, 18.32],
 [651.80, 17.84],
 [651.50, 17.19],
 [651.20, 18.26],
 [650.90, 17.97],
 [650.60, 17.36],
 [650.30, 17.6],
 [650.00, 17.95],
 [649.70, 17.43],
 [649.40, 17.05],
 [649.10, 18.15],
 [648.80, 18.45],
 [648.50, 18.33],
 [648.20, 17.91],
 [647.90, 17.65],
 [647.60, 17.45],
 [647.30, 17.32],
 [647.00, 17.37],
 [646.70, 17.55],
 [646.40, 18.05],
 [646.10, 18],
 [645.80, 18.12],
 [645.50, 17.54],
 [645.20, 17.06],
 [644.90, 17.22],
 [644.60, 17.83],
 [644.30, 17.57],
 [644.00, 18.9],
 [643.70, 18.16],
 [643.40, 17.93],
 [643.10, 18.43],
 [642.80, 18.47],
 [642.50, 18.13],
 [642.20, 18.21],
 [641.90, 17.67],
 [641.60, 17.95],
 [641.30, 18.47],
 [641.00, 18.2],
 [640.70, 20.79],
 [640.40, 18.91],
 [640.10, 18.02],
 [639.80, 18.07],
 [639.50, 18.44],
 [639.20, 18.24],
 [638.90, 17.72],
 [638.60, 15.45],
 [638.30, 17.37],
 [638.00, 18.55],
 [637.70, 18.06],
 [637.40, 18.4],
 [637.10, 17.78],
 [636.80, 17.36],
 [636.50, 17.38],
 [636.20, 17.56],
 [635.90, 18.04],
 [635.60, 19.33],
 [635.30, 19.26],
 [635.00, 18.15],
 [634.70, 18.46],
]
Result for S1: 0.297 nm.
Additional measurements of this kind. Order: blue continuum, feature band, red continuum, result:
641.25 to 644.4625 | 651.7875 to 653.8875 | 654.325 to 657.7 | 0.27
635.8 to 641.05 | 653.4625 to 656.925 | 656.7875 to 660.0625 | 0.96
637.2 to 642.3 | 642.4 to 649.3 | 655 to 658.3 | 0.14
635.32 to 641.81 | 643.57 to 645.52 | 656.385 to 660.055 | 0.20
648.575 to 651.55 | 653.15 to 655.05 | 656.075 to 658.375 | 0.40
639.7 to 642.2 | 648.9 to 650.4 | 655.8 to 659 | 0.11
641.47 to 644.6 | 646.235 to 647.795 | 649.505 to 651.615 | 0.03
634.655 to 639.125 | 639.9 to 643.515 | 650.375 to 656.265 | -0.17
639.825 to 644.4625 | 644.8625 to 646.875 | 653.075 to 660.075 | 0.12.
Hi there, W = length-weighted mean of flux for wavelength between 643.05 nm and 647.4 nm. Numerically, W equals 17.8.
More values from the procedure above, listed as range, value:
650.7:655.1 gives 16.4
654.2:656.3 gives 17.7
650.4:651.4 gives 17.8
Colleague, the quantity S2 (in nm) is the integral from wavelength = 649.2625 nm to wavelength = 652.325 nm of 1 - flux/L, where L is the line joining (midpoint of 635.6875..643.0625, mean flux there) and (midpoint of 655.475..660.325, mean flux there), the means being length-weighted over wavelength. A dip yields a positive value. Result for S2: 0.468 nm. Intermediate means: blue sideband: 18.1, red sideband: 22.6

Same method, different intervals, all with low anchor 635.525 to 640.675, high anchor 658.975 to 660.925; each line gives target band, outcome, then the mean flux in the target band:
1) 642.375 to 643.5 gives 0.69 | 18.3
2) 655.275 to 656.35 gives 0.92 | 18.2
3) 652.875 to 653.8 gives 0.81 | 13.8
